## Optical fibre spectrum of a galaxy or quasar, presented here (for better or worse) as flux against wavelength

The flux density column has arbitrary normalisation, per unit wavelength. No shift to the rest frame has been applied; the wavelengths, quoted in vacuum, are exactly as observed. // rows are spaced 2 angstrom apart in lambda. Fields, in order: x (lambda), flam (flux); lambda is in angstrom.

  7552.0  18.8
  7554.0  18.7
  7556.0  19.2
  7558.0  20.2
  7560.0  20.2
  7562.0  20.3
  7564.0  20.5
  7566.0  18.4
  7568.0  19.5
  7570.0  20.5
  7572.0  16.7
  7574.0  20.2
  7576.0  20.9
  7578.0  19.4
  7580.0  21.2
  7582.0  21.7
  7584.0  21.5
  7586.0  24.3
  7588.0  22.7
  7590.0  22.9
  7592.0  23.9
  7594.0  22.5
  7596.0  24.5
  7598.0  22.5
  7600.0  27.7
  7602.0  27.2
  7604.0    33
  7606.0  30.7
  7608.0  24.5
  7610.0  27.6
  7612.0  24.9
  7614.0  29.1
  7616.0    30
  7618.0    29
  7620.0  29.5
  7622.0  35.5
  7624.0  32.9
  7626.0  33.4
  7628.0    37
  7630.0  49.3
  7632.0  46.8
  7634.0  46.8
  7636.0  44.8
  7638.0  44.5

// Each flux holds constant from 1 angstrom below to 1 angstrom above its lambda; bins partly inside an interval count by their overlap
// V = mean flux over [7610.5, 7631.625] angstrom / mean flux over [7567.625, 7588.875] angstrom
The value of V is 1.6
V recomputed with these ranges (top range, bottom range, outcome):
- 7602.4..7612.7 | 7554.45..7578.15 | 1.43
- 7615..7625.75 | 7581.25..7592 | 1.38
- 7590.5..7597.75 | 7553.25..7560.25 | 1.20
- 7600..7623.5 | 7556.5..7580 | 1.48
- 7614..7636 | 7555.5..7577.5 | 1.88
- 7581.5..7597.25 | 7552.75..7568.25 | 1.17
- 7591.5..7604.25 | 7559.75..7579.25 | 1.30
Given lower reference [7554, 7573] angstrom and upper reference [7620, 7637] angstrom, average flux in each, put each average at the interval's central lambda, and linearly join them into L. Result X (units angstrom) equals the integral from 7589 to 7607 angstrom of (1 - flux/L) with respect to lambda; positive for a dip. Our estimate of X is 2.62 angstrom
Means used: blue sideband 19.5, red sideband 40.1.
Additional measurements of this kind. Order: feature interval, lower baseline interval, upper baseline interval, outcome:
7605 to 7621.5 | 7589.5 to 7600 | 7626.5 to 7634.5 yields 2.8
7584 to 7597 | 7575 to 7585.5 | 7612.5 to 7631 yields 0.5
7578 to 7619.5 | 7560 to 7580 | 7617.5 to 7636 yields 5.1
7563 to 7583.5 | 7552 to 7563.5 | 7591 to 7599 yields 1.2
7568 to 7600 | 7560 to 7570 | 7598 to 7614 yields 2.3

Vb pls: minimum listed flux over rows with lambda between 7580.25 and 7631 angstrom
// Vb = 21.5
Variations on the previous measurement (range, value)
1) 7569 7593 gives 16.7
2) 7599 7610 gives 24.5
